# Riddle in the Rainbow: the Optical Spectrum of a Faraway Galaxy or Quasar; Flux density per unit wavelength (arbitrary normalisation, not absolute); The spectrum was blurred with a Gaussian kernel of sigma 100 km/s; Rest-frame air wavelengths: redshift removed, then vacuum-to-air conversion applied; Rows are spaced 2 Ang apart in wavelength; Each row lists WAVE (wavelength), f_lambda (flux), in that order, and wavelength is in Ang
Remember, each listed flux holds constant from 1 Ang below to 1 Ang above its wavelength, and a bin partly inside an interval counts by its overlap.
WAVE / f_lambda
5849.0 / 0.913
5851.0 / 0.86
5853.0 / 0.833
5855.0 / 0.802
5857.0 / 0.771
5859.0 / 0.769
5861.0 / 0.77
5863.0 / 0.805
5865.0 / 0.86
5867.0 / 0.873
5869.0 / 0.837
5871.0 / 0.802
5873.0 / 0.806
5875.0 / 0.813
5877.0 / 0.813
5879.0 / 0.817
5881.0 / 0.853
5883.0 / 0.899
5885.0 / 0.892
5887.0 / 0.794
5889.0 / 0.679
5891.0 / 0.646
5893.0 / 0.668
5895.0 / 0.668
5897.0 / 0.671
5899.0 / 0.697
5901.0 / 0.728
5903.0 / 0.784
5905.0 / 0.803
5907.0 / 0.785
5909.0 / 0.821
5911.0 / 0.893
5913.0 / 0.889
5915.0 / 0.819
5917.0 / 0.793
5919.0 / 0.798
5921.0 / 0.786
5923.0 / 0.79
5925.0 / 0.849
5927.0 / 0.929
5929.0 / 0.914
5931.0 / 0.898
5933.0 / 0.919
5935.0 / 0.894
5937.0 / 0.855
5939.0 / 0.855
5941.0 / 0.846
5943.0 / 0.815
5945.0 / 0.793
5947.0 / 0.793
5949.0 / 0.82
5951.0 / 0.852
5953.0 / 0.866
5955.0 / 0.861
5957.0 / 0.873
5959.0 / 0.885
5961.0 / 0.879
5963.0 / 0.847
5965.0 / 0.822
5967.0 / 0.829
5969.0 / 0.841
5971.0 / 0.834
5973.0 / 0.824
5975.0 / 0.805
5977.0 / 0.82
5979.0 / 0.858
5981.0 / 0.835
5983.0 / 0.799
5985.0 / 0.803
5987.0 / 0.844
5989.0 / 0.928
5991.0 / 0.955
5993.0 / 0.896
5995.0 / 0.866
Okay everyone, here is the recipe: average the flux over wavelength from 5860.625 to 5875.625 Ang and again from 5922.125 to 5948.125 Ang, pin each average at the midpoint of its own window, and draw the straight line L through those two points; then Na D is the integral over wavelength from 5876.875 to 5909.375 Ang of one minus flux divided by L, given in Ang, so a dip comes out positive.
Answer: 2.8 Ang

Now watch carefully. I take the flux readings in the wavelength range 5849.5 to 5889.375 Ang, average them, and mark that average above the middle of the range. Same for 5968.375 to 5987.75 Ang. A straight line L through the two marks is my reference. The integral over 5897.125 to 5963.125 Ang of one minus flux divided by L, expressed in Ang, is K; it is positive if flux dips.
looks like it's -0.9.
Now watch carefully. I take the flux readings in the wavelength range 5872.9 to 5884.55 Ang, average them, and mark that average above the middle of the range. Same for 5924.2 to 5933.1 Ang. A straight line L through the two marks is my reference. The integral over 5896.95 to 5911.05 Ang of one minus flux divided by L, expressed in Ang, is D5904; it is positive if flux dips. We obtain 1.6 Ang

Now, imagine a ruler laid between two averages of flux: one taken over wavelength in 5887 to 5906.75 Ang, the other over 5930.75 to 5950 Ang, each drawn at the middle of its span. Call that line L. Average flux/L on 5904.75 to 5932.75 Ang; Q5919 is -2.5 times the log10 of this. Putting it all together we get -0.09 mag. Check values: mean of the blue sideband 0.712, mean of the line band 0.844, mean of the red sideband 0.847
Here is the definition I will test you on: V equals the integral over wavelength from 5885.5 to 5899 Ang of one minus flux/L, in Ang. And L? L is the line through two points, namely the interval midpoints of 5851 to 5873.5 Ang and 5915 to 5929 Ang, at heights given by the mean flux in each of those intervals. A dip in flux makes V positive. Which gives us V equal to 2.1 Ang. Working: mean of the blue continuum 0.814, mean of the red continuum 0.83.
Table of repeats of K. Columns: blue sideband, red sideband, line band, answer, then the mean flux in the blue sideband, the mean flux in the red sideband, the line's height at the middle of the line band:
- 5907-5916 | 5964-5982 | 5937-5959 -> -0.09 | 0.848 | 0.83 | 0.837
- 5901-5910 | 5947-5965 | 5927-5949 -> -0.75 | 0.79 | 0.855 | 0.832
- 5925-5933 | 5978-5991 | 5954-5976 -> 0.67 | 0.906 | 0.853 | 0.872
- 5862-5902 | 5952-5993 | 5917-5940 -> -1.18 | 0.781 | 0.852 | 0.817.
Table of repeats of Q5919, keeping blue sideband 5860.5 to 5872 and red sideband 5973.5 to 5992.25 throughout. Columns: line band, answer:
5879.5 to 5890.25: 0.015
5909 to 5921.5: 0.007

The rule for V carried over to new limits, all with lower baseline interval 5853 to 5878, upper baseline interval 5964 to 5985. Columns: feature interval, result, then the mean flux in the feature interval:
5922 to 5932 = -0.69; 0.876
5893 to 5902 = 1.40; 0.688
